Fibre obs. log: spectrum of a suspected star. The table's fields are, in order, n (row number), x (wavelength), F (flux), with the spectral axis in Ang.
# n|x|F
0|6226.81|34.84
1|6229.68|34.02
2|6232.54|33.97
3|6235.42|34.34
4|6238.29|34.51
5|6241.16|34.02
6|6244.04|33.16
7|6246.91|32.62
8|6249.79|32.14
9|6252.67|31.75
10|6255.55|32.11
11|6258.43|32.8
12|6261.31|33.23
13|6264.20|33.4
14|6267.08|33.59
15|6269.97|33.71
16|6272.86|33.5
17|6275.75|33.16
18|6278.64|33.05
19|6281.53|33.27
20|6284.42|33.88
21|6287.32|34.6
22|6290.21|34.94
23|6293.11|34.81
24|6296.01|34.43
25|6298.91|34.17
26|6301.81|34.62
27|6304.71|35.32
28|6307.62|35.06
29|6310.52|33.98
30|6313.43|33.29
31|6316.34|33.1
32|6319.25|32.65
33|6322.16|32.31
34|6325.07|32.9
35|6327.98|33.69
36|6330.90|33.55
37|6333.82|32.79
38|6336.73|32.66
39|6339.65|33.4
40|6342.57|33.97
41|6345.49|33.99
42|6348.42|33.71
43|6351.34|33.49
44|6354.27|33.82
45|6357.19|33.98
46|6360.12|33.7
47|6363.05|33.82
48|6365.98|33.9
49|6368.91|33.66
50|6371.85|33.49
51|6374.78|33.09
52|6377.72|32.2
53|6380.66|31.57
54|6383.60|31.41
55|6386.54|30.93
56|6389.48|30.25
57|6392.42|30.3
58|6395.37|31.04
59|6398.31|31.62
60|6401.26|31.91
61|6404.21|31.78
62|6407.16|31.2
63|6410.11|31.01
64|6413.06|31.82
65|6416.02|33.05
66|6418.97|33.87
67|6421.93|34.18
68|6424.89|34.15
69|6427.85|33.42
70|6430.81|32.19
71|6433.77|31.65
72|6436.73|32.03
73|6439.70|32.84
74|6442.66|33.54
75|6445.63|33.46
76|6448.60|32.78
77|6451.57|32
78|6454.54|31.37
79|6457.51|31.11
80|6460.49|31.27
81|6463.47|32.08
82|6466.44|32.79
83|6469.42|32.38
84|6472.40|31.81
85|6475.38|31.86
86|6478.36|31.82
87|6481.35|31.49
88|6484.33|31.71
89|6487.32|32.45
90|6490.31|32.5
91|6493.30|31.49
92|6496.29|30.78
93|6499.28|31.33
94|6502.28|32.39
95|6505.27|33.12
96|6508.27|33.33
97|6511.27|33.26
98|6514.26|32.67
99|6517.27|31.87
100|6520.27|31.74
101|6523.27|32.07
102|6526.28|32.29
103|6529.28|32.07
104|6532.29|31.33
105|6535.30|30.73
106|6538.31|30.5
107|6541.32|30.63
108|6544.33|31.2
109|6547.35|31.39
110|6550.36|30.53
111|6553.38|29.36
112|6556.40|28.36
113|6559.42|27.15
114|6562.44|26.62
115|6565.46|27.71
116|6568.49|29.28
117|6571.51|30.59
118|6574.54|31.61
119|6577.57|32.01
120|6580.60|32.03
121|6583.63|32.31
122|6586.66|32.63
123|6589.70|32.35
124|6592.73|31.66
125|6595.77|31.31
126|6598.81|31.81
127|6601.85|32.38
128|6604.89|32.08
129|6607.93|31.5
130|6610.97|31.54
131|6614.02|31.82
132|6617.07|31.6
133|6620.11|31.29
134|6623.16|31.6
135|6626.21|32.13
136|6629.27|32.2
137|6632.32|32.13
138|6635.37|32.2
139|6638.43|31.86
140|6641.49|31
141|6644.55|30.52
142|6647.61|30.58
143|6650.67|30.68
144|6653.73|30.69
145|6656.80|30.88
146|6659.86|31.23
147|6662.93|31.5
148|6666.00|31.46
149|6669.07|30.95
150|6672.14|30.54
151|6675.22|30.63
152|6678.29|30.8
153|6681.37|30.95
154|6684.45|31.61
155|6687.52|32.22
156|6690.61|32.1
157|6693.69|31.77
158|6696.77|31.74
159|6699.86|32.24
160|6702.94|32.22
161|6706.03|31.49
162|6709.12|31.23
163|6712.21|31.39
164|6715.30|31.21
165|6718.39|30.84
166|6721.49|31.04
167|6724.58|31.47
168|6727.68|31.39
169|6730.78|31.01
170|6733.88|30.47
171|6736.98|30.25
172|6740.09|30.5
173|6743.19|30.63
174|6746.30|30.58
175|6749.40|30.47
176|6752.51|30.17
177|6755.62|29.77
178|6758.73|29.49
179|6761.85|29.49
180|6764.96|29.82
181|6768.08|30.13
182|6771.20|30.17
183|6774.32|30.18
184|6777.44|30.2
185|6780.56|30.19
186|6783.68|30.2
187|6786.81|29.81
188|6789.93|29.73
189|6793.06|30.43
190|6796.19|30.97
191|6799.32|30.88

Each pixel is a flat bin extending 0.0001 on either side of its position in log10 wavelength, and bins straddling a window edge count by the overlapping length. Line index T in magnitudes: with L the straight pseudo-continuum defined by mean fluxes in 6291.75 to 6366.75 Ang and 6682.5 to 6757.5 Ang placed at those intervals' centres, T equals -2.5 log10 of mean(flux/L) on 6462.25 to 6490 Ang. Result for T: 0.02 mag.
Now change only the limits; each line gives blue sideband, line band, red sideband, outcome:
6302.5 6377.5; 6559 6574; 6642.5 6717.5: 0.12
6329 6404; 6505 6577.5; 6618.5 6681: 0.04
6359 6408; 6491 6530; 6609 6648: -0.01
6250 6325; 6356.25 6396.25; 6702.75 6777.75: 0.02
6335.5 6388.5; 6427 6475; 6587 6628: 0.01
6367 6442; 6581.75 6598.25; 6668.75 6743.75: -0.01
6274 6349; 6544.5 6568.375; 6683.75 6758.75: 0.12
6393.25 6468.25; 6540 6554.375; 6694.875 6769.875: 0.04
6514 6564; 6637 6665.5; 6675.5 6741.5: 0.00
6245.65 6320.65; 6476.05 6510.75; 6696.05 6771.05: 0.01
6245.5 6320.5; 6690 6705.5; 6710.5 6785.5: -0.04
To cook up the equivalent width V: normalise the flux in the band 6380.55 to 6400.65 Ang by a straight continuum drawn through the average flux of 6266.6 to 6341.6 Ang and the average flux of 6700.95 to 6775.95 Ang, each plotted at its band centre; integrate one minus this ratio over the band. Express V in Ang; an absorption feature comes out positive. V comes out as 1.3 Ang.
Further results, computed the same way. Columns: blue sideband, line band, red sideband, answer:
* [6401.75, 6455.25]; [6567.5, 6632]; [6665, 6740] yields 0.1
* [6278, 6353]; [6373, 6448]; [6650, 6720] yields 2.1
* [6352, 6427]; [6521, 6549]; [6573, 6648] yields 0.6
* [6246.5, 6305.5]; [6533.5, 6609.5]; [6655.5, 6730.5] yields 3.1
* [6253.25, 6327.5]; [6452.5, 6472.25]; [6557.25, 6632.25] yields 0.2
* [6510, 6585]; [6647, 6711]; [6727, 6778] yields -1.9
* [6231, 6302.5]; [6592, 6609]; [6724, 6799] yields -0.2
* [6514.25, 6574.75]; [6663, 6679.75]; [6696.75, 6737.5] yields 0.1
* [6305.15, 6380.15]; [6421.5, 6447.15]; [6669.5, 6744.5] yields -0.1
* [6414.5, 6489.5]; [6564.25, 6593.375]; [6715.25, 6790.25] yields 0.3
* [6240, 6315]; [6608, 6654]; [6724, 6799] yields -0.4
